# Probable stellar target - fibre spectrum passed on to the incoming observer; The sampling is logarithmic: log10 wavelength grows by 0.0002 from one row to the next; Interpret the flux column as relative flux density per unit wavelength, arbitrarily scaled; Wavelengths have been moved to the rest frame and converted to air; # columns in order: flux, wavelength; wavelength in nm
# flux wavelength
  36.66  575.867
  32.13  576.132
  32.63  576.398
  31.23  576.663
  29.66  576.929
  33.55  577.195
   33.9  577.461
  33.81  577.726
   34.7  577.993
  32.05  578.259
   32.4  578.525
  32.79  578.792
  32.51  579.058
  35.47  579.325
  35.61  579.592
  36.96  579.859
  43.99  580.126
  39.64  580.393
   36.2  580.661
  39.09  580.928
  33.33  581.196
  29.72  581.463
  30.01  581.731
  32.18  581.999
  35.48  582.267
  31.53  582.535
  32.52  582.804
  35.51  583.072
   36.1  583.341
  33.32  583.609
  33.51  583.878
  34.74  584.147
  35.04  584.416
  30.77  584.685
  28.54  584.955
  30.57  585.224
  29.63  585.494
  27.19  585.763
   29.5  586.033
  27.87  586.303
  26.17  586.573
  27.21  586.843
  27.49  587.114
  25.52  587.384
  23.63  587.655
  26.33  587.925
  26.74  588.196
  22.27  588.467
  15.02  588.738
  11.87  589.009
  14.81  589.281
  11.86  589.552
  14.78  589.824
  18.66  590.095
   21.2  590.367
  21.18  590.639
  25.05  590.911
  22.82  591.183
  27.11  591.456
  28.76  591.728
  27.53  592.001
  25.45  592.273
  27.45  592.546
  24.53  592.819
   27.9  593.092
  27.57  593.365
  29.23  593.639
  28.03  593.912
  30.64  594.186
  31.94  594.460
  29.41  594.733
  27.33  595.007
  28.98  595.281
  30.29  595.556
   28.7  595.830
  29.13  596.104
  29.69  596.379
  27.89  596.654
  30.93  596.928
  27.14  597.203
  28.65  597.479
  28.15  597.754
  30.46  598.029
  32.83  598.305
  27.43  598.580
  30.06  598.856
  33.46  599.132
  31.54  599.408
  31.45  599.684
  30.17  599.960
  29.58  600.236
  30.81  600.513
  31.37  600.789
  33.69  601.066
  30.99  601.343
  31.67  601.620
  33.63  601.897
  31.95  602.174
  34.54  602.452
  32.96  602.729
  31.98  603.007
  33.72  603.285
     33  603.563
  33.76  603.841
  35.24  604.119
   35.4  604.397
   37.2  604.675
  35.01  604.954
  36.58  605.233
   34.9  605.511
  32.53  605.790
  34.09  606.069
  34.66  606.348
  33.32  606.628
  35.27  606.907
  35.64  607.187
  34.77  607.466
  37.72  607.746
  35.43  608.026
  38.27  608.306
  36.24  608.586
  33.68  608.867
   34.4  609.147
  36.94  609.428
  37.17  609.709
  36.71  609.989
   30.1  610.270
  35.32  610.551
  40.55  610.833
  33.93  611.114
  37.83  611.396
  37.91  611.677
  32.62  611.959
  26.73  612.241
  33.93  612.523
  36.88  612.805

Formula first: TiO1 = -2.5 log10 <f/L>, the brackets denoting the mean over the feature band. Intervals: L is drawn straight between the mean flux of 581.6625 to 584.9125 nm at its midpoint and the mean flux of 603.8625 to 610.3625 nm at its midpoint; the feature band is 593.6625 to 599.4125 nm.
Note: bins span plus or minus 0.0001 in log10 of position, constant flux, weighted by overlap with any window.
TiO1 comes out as 0.16 mag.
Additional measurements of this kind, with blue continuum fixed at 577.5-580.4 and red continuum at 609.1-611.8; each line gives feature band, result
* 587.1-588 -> 0.36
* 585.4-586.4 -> 0.23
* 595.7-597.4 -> 0.23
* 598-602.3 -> 0.15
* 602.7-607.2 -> 0.05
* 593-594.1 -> 0.25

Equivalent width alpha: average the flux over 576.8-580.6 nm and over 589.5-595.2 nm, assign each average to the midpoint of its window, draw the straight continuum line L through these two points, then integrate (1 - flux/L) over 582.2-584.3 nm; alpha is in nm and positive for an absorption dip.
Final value -0.16 nm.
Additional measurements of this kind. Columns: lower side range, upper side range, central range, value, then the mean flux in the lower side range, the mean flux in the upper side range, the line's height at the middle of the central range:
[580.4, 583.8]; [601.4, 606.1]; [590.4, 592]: 0.424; 34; 34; 34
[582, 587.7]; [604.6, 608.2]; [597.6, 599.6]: 0.177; 30.7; 35.2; 33.5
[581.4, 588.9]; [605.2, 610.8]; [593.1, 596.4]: 0.276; 29.4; 35.3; 31.8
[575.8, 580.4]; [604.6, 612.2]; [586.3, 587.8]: 0.365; 34.3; 35.4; 34.6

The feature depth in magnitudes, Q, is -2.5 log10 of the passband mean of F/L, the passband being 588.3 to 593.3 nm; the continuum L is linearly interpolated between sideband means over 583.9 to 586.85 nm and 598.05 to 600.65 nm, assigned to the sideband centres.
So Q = 0.36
